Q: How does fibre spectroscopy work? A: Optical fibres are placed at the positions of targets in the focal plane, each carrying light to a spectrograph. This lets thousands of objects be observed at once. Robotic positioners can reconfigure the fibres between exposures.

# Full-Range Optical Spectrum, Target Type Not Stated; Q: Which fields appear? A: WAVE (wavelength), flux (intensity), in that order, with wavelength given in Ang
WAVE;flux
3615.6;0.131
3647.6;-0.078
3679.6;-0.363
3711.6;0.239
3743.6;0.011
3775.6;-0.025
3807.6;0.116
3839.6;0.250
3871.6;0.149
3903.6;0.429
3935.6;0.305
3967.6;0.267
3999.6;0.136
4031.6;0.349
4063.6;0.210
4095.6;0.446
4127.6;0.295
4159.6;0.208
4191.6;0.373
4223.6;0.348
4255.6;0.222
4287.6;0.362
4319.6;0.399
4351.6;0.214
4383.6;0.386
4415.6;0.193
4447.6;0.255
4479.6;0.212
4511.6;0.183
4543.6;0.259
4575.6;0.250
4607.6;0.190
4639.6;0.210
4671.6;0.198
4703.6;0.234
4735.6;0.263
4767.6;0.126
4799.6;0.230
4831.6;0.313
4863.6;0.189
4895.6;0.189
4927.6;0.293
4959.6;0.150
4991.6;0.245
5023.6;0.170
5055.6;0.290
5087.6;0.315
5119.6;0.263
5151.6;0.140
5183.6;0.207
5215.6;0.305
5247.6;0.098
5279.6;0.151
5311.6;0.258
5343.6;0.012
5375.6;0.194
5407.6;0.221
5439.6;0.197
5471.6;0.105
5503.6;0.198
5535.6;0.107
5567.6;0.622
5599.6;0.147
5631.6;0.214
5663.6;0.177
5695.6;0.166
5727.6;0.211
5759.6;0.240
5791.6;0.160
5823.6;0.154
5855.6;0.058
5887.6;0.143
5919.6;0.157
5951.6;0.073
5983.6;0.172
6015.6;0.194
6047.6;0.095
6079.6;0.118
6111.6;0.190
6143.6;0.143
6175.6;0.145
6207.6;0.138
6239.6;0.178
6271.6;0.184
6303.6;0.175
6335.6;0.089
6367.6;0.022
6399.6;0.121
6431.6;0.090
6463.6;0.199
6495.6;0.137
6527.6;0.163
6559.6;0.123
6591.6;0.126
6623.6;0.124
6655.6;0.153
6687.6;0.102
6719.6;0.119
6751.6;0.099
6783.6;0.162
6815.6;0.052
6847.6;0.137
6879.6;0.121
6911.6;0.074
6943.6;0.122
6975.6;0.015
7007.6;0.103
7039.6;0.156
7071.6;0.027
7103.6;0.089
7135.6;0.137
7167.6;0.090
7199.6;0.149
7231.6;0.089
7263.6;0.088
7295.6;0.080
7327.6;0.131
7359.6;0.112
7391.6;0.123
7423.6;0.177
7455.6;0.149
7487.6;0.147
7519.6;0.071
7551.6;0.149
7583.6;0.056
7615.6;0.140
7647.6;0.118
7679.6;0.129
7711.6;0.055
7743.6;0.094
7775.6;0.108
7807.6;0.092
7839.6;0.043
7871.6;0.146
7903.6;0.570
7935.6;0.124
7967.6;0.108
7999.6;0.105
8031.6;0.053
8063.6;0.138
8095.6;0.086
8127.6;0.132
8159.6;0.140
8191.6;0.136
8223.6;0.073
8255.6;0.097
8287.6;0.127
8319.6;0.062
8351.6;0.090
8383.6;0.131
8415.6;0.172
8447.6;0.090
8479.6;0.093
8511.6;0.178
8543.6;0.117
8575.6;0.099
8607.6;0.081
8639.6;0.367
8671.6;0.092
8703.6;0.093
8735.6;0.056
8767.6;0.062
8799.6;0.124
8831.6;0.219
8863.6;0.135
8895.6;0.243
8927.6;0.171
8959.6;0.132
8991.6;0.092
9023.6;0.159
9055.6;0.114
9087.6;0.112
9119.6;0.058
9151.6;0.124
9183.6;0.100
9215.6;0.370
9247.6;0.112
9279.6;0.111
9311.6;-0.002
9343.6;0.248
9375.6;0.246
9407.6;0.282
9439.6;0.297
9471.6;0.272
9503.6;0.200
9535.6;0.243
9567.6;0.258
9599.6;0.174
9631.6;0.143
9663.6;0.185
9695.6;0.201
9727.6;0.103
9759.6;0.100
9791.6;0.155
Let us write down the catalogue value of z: 1.471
